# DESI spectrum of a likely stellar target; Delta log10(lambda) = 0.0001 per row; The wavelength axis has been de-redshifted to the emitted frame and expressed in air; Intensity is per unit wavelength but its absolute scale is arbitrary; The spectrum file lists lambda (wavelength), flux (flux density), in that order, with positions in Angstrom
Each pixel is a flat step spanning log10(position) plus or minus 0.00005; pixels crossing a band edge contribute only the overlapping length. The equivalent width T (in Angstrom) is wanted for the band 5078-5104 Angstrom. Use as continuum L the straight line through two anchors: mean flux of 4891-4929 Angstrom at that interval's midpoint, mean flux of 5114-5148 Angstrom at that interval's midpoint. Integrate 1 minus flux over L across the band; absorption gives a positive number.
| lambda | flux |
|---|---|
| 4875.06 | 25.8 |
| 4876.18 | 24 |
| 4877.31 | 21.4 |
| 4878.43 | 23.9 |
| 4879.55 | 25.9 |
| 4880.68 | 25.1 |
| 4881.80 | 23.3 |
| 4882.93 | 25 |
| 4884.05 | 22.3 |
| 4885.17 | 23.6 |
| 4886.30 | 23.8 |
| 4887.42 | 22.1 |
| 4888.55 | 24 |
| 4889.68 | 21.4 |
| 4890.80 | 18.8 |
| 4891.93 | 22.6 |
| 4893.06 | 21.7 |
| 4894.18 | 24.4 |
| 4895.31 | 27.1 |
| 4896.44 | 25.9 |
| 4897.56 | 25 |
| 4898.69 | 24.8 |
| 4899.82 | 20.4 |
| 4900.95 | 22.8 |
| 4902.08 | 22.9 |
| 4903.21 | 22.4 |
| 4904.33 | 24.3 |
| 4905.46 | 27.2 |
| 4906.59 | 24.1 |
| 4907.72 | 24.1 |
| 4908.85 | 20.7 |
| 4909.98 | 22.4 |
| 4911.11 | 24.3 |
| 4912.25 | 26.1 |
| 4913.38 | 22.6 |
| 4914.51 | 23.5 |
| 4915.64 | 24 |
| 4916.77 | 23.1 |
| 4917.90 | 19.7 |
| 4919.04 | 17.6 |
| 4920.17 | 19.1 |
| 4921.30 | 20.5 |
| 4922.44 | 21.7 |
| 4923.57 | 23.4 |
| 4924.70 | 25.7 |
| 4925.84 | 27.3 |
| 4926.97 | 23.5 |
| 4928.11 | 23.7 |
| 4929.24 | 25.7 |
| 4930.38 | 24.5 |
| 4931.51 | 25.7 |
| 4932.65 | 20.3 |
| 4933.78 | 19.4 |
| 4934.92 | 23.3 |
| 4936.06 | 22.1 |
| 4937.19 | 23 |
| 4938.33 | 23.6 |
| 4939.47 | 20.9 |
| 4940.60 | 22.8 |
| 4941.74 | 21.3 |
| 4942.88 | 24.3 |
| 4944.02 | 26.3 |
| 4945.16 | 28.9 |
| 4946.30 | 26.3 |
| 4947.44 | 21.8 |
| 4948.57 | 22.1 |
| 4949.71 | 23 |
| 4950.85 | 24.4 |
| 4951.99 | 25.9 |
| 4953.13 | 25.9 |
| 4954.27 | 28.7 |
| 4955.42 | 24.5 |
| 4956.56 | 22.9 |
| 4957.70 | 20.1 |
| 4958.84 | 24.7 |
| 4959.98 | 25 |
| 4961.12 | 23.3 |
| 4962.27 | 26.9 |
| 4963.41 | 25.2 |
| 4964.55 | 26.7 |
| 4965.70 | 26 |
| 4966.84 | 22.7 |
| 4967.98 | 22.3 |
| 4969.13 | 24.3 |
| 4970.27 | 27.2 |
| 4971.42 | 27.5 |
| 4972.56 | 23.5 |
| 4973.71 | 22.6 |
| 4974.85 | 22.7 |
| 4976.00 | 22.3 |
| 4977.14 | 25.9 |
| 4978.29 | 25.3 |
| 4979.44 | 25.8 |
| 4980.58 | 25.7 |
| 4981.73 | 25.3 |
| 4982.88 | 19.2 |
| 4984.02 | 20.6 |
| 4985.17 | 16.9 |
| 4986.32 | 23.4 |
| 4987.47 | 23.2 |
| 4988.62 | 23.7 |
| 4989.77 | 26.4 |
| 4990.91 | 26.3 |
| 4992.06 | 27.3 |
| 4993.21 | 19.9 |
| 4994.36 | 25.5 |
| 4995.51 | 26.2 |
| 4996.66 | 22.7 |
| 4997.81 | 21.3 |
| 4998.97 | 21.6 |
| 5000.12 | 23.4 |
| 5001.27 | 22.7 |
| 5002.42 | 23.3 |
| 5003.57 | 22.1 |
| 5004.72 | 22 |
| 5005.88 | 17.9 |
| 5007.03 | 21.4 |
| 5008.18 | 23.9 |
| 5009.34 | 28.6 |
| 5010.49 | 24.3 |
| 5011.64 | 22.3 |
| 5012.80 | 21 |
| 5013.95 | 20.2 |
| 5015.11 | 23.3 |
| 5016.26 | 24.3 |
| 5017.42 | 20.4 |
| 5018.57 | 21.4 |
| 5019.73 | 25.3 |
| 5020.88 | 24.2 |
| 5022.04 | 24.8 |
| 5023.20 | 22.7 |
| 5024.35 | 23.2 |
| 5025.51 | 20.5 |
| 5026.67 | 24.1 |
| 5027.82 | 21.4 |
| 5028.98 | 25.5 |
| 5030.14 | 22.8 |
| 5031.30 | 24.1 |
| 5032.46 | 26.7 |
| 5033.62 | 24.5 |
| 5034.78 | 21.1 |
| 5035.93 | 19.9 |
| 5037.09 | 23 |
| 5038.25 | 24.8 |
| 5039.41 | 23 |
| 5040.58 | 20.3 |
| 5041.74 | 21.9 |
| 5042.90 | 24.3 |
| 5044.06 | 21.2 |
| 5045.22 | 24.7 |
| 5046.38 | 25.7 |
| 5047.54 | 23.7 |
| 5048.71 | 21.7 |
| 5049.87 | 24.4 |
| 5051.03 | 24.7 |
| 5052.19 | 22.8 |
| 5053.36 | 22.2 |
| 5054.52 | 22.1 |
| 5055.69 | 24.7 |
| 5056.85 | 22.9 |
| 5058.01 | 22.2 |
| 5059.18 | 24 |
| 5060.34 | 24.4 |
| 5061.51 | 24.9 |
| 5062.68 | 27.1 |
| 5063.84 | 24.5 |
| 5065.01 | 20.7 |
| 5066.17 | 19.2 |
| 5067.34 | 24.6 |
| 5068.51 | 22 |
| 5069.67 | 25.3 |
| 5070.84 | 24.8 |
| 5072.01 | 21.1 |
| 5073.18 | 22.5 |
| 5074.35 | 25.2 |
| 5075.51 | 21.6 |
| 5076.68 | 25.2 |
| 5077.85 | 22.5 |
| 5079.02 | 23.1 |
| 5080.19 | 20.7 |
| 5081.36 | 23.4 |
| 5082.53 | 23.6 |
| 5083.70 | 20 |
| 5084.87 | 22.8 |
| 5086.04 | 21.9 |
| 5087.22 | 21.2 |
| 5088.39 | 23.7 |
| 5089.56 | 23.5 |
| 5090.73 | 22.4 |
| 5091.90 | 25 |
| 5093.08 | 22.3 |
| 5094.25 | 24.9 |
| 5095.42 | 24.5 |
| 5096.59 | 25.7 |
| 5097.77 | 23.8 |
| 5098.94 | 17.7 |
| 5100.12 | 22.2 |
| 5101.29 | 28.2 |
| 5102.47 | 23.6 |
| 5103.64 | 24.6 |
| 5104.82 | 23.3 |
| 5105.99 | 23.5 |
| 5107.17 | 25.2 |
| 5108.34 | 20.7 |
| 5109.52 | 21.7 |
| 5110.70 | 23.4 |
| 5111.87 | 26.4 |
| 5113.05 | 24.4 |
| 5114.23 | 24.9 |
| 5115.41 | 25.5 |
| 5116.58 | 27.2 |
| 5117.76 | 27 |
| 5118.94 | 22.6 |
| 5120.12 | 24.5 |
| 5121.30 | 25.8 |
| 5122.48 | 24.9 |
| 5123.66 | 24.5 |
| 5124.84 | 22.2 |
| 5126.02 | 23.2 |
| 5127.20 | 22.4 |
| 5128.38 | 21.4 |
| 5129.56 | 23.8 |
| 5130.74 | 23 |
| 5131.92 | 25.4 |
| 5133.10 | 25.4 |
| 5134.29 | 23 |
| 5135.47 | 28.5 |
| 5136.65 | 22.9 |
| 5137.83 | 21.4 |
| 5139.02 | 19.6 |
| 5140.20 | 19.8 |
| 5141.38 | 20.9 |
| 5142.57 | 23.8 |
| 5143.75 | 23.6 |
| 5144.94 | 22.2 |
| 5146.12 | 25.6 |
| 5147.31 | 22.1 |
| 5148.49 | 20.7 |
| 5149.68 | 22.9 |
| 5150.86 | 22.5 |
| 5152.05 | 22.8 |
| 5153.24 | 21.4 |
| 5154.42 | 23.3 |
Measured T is 0.5 Angstrom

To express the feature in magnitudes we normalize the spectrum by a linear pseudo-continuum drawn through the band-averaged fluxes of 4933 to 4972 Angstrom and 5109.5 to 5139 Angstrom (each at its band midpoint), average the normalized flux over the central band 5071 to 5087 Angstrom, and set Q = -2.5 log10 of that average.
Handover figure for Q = 0.07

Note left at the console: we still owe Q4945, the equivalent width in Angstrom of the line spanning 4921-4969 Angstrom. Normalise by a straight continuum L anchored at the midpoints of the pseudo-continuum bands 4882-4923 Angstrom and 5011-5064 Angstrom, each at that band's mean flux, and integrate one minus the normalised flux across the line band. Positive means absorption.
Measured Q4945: -2.0 Angstrom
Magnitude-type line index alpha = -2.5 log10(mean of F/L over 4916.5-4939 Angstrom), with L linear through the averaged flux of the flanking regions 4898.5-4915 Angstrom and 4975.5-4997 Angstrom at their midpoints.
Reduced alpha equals 0.04 mag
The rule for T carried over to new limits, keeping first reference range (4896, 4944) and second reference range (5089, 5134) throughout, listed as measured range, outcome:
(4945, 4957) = -0.8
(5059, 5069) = 0.1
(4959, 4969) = -0.6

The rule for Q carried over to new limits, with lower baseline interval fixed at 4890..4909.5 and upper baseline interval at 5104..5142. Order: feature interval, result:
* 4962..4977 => -0.048 mag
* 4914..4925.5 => 0.074 mag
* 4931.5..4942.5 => 0.067 mag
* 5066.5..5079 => 0.013 mag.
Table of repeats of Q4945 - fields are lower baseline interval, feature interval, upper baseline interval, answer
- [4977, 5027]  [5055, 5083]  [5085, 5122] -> 0.4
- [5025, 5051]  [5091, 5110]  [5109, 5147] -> 0.0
